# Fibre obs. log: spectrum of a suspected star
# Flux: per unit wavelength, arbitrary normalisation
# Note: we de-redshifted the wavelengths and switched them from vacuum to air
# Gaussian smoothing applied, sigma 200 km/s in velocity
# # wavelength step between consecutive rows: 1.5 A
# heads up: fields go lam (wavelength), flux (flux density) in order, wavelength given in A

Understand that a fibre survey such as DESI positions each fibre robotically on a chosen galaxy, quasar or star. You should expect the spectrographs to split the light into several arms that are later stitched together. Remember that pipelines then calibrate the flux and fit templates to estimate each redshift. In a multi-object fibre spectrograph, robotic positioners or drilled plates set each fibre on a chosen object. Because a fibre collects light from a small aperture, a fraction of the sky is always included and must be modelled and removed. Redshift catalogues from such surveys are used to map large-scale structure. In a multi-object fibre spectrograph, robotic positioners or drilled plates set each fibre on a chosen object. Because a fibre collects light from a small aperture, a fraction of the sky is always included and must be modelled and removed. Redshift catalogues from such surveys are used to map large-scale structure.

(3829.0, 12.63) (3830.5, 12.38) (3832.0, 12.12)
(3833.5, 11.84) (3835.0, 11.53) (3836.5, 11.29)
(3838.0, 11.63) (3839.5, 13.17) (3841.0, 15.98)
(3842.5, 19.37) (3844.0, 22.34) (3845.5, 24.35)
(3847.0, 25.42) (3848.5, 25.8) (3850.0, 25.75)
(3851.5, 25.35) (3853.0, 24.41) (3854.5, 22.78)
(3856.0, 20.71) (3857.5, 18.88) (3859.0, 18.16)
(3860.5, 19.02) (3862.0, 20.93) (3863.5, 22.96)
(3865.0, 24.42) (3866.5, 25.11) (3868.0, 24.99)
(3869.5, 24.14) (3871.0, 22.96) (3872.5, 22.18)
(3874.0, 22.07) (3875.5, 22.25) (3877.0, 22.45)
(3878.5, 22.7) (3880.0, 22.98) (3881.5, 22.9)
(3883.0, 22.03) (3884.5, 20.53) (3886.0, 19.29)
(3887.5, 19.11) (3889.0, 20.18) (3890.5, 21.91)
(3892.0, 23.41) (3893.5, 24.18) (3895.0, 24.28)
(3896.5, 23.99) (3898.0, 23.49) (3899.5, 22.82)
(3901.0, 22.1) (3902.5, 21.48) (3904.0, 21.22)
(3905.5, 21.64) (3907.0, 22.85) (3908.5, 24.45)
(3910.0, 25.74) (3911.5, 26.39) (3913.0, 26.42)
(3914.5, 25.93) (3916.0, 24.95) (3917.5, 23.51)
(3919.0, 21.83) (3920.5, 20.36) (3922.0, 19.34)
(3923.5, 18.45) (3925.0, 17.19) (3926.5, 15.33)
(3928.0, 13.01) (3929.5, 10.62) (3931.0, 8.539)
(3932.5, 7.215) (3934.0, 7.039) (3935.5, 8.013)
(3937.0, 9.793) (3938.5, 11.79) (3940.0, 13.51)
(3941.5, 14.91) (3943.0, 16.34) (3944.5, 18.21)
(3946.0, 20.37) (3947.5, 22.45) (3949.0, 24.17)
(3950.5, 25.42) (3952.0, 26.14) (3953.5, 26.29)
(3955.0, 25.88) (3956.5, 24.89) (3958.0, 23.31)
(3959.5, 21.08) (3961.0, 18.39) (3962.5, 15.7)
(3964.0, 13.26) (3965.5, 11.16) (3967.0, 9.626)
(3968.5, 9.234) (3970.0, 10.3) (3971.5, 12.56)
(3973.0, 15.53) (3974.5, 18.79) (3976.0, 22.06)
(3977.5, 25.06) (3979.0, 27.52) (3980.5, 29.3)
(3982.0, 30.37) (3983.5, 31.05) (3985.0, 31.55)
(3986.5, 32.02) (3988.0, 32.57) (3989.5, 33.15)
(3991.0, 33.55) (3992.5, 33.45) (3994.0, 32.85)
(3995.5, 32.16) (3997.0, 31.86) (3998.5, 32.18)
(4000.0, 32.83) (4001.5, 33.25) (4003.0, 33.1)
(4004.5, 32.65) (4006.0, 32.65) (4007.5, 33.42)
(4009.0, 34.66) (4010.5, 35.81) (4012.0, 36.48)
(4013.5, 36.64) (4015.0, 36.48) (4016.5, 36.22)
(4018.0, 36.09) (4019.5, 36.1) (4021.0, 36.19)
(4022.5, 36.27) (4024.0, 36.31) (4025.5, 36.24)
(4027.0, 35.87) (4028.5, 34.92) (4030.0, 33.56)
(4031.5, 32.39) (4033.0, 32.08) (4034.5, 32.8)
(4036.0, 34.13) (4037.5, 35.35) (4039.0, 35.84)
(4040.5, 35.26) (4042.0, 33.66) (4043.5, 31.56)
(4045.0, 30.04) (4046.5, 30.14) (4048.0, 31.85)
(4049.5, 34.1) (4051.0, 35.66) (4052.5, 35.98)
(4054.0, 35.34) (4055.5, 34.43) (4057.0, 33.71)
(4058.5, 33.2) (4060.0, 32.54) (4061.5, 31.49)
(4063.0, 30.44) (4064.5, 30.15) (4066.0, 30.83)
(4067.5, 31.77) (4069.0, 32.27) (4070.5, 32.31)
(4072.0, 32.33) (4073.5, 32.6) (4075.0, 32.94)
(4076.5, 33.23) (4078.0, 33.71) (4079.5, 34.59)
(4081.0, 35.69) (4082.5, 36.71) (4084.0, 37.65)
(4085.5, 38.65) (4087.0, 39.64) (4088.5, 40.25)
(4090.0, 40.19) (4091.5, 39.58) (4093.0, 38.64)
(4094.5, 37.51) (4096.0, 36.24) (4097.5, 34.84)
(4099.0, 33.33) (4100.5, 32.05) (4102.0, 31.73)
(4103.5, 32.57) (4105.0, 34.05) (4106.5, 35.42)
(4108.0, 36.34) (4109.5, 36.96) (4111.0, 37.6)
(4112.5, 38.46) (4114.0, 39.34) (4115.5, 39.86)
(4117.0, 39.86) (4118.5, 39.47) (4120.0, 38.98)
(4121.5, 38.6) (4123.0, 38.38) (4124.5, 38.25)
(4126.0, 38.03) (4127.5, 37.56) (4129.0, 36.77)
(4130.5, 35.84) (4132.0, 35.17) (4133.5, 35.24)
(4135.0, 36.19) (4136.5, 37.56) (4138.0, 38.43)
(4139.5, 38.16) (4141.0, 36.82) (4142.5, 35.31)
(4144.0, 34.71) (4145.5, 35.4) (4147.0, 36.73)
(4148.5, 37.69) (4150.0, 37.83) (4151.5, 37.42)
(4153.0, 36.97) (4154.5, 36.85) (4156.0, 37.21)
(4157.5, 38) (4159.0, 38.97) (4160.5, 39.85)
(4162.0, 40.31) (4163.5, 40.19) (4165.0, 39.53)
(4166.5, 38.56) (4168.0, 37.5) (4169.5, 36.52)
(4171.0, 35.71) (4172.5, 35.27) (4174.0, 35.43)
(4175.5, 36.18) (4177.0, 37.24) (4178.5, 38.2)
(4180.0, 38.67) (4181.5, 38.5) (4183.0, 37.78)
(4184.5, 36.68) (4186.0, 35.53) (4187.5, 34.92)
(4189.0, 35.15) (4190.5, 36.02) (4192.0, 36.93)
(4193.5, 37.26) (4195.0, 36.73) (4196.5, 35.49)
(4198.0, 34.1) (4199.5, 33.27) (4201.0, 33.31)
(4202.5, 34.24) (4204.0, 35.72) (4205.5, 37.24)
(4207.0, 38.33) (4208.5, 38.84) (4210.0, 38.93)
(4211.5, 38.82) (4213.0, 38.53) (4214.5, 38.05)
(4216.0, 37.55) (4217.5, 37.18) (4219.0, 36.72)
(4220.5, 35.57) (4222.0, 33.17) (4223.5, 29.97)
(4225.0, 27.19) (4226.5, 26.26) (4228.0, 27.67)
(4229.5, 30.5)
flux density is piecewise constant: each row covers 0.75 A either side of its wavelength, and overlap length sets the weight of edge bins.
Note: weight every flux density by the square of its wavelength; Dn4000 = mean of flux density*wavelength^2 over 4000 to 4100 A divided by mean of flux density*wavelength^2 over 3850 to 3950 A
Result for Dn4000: 1.8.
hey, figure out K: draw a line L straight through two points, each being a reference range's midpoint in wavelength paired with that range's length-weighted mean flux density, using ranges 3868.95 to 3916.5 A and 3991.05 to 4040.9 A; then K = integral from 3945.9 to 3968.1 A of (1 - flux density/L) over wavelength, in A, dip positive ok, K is 6.5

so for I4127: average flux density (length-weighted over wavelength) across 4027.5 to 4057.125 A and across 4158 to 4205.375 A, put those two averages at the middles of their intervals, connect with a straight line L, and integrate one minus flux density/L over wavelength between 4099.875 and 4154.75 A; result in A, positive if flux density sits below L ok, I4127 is -2.0 A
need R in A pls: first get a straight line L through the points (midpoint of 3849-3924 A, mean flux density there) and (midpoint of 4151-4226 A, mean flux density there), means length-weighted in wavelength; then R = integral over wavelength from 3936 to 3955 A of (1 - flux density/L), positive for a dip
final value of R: 4.63 A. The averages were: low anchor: 22.6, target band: 19.2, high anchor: 36.6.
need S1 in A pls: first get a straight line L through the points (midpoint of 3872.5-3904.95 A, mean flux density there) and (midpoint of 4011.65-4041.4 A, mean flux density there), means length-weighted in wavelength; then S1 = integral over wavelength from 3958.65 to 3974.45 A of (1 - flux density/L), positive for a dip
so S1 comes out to 8.3 A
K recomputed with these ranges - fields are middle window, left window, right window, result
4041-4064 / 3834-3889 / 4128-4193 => -1.2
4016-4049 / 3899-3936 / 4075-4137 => -4.8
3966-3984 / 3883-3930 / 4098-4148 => 4.5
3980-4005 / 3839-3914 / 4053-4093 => -2.2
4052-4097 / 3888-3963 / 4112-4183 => -4.2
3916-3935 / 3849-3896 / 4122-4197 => 7.2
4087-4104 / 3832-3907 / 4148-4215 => -1.9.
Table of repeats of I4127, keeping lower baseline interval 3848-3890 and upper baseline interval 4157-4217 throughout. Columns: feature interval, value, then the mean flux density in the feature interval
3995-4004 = -1.3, 32.6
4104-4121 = -2.1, 37.8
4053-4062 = -0.7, 33.6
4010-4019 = -2.2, 36.3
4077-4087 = -1.3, 36.4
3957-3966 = 3.1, 17.5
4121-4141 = -1.6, 37.2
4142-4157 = -0.6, 36.7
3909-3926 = 1.3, 22.7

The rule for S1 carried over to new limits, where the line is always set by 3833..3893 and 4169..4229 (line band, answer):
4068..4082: -1.4 A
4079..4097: -4.2 A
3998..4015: -4.3 A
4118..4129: -2.0 A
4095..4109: -1.2 A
